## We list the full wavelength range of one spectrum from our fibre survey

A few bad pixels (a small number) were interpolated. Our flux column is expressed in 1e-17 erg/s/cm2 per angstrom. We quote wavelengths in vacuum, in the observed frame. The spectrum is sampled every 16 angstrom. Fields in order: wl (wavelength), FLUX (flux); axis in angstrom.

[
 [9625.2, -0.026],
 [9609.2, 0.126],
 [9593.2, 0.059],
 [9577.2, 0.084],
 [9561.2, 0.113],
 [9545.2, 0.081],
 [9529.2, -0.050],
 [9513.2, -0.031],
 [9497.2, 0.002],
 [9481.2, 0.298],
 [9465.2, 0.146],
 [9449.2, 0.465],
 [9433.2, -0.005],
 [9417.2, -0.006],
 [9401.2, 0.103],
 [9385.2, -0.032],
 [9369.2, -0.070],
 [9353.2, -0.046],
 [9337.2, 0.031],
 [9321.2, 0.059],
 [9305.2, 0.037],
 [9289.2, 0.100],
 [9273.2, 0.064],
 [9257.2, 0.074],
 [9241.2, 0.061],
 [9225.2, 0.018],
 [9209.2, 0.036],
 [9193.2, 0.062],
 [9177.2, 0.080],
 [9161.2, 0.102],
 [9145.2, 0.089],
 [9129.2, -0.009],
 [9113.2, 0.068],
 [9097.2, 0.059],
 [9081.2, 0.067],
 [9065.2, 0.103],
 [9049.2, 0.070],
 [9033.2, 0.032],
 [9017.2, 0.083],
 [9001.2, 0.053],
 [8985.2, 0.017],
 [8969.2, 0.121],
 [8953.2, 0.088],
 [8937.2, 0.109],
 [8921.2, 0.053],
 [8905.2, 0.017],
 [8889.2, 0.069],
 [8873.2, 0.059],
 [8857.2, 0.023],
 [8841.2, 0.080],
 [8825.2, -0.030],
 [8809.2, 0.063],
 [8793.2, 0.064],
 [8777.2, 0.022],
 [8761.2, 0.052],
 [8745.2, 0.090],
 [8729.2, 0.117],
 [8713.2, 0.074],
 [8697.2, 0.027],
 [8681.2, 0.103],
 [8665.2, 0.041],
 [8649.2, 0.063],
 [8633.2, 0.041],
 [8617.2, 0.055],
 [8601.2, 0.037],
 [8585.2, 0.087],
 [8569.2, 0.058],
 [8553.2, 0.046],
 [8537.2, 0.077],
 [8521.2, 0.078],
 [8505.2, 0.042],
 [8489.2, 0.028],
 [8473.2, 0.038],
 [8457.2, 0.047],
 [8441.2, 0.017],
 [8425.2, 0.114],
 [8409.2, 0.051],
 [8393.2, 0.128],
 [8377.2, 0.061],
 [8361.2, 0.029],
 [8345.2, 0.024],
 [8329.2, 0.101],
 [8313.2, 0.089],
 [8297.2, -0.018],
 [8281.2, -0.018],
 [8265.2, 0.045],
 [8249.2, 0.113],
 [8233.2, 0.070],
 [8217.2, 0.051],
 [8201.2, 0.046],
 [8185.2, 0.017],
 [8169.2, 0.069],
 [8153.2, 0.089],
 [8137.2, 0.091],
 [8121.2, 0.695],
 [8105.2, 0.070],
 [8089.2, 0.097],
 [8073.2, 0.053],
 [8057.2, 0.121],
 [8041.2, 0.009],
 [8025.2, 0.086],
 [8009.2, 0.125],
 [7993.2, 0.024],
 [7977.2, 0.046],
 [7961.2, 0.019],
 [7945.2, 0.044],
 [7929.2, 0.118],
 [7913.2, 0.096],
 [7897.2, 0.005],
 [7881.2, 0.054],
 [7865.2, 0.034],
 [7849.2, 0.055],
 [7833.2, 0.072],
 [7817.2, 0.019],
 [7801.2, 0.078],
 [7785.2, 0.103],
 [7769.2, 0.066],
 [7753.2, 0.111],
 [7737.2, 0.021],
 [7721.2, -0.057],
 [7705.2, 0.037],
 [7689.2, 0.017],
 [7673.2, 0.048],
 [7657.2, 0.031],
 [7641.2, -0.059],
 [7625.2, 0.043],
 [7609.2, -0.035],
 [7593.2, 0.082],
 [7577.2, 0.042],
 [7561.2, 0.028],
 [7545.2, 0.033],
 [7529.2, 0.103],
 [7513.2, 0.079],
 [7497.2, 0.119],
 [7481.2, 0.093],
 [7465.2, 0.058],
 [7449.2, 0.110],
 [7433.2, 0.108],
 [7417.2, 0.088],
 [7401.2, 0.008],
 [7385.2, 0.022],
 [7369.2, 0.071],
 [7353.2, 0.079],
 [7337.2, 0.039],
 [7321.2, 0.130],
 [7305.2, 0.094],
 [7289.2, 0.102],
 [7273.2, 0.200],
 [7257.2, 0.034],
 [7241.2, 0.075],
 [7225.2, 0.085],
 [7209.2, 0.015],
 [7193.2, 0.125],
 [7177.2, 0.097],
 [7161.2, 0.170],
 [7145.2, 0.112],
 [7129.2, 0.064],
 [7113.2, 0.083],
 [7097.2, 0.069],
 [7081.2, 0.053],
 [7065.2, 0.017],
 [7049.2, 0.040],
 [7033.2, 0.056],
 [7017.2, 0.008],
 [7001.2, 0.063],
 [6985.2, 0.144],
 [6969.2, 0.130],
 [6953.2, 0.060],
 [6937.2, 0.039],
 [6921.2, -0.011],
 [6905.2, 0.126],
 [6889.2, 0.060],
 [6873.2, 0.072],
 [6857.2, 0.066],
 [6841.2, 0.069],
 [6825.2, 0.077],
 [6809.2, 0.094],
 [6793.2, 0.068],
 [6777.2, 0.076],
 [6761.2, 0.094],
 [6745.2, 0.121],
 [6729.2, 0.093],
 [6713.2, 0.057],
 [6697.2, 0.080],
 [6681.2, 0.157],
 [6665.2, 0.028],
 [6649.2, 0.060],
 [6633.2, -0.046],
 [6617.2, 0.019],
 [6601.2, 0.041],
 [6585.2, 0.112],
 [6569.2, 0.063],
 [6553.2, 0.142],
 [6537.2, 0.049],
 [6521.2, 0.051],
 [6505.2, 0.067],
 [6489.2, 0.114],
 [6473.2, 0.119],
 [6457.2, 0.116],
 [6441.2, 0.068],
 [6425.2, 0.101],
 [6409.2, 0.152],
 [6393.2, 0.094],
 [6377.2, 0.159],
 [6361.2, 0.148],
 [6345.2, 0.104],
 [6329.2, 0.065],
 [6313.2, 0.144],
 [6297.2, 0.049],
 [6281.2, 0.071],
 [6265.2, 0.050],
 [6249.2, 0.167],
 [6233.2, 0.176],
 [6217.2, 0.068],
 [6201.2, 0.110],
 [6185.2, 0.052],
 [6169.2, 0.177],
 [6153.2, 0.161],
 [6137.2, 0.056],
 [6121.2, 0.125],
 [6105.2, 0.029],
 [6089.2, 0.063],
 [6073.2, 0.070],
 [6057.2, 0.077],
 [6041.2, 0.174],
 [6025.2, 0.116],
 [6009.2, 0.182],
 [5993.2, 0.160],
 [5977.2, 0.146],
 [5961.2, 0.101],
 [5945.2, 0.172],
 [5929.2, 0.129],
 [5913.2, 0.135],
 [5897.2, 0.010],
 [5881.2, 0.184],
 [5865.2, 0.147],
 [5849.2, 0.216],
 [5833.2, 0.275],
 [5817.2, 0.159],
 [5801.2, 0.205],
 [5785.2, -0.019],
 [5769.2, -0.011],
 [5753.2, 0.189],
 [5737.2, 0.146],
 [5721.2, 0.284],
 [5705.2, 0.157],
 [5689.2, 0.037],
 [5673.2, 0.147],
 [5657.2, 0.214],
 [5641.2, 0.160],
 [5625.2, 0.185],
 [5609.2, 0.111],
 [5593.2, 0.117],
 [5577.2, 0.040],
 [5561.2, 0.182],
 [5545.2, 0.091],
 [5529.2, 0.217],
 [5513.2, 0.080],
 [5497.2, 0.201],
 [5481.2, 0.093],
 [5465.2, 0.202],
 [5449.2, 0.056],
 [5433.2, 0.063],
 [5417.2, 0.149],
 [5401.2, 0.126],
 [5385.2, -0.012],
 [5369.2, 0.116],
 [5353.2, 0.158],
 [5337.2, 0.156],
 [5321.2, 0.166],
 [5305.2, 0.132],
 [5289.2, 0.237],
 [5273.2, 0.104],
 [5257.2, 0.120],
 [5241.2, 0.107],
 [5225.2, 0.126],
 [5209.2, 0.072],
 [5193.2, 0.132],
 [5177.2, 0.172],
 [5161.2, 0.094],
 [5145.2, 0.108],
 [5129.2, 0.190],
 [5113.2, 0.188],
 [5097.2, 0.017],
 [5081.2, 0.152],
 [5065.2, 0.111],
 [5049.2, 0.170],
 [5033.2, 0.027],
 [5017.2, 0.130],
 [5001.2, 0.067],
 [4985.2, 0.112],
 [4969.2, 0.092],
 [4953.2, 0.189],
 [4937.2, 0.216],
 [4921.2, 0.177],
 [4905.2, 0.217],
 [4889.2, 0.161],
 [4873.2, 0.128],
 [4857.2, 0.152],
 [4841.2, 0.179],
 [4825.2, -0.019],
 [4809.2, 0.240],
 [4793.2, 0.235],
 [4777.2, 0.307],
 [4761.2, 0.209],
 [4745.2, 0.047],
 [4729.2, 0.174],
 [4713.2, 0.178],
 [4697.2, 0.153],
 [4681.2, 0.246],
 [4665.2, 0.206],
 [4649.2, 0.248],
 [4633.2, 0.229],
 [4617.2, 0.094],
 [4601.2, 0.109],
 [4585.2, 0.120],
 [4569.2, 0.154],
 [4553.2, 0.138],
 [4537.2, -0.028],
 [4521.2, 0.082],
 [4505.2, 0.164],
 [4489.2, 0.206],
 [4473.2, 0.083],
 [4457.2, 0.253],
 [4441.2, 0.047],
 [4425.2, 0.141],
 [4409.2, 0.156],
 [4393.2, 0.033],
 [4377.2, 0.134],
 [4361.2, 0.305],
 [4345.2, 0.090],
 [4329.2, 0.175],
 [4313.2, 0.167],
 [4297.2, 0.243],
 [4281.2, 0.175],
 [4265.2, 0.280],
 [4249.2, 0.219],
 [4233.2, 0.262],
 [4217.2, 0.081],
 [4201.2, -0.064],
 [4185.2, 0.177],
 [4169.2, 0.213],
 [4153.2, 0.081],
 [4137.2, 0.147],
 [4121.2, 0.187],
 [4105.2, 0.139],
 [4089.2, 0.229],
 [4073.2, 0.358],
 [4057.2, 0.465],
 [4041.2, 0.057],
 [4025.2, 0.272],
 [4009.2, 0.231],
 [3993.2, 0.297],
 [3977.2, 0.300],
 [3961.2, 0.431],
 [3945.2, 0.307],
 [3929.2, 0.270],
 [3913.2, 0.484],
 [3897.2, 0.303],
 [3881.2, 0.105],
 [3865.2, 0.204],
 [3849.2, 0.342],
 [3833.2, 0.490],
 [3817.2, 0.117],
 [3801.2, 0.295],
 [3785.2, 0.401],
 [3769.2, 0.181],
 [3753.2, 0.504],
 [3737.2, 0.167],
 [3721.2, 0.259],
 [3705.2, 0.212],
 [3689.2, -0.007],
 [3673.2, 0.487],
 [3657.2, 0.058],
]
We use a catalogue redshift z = 1.18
